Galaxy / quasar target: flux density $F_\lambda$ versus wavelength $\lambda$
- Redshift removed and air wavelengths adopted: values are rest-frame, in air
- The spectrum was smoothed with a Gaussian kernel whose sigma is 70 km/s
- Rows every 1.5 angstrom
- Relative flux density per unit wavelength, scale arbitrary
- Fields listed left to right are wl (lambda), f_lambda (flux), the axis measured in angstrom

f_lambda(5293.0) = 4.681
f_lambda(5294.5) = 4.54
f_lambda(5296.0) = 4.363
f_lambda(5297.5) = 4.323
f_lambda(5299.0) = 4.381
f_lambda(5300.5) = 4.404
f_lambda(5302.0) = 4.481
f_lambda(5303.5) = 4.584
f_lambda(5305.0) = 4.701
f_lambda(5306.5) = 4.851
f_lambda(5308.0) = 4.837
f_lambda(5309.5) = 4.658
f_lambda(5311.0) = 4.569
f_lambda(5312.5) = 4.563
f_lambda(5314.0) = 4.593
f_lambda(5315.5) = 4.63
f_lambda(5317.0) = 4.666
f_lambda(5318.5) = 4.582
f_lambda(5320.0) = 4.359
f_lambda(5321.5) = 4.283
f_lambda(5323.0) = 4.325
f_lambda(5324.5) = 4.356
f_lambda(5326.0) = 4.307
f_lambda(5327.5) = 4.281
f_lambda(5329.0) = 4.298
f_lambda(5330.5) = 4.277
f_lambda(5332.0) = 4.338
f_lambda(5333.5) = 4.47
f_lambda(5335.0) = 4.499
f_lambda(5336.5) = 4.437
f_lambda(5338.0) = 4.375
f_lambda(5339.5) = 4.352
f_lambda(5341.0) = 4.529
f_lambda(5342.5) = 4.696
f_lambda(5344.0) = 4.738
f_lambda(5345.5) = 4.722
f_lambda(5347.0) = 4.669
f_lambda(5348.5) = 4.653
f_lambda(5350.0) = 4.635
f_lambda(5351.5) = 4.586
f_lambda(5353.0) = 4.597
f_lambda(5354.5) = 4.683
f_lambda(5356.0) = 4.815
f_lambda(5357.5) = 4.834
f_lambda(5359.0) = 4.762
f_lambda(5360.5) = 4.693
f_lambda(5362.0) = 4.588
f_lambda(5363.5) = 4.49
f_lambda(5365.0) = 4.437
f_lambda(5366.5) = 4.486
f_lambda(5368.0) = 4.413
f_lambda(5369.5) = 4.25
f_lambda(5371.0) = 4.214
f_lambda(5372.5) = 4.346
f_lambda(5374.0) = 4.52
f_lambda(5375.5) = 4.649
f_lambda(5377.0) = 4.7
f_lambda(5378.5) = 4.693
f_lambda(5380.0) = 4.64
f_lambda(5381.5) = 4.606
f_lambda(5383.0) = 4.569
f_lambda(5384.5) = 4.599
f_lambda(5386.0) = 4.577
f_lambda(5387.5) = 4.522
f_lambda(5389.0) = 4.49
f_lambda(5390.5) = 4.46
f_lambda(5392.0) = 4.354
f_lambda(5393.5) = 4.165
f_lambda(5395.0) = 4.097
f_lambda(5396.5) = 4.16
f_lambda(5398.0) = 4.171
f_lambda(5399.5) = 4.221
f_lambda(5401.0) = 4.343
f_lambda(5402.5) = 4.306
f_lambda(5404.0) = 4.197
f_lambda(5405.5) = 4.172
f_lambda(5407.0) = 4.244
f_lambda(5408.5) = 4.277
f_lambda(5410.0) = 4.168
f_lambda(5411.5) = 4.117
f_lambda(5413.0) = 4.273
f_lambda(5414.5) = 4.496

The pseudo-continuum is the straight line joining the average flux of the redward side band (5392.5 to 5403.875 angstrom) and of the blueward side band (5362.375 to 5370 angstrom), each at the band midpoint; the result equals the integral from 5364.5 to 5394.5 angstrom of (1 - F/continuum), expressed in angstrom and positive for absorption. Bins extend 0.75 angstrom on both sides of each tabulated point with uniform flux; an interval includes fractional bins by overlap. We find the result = -1.0 angstrom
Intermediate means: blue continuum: 4.43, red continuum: 4.21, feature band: 4.48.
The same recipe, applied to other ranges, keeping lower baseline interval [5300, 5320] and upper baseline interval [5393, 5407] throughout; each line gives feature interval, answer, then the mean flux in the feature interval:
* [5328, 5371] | -1.0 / 4.54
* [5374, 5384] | -0.8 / 4.63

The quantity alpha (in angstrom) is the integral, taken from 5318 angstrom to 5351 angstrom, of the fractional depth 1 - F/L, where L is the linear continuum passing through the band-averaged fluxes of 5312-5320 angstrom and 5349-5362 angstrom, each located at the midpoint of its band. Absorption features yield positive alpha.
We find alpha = 1.2 angstrom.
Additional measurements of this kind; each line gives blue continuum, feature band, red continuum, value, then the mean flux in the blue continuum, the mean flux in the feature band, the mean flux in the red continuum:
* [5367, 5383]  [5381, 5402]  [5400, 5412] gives -0.1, 4.51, 4.38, 4.23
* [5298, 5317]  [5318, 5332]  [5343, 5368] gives 0.9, 4.6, 4.34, 4.64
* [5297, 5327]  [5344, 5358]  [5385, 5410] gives -0.9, 4.52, 4.69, 4.3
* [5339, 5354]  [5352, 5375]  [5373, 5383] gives 0.4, 4.62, 4.54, 4.62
